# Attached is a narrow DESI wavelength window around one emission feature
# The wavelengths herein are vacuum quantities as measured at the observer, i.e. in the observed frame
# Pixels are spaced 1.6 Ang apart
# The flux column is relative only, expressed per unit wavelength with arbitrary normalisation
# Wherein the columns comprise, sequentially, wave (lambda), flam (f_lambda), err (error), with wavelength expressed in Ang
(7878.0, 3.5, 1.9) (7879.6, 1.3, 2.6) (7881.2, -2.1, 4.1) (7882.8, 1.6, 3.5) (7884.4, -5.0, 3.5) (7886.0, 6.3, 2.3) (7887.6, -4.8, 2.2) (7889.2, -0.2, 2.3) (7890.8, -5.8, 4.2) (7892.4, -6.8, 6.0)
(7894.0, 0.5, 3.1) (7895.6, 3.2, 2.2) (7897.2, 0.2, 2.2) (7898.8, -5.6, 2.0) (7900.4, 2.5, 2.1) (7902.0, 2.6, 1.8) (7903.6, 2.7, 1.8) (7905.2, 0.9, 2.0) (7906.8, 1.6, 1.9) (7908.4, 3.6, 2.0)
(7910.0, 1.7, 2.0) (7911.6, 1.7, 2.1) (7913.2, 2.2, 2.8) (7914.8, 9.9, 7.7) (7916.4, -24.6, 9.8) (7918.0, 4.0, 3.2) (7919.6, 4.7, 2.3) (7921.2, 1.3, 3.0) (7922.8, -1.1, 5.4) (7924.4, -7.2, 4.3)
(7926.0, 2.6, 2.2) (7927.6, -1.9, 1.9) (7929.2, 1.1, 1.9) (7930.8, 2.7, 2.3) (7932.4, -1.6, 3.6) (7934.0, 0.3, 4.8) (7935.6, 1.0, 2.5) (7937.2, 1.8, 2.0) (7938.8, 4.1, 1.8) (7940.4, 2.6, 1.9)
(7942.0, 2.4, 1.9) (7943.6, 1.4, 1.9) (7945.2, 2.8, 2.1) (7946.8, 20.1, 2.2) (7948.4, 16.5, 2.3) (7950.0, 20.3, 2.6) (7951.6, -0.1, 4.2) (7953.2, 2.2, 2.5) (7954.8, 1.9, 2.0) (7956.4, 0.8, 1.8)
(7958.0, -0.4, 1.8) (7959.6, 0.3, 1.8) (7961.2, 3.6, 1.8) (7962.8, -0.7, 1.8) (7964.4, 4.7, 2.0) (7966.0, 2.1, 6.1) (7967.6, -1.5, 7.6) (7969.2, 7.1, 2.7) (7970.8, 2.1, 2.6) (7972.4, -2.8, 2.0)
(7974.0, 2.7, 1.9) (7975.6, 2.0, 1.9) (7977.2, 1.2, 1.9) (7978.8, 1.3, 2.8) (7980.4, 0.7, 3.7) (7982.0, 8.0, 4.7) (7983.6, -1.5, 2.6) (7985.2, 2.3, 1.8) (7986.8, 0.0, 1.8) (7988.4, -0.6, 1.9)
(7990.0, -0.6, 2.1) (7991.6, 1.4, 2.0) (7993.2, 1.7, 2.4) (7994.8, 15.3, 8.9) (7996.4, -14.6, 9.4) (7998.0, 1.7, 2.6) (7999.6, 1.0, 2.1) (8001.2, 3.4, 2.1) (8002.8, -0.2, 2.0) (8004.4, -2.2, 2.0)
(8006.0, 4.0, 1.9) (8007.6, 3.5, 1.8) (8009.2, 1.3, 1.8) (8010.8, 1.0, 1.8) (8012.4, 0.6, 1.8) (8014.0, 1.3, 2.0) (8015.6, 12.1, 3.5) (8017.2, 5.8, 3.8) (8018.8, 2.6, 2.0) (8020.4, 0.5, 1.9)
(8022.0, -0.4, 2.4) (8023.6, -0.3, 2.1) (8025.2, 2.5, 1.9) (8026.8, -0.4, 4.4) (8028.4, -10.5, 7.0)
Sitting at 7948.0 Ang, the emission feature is H-beta 4861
